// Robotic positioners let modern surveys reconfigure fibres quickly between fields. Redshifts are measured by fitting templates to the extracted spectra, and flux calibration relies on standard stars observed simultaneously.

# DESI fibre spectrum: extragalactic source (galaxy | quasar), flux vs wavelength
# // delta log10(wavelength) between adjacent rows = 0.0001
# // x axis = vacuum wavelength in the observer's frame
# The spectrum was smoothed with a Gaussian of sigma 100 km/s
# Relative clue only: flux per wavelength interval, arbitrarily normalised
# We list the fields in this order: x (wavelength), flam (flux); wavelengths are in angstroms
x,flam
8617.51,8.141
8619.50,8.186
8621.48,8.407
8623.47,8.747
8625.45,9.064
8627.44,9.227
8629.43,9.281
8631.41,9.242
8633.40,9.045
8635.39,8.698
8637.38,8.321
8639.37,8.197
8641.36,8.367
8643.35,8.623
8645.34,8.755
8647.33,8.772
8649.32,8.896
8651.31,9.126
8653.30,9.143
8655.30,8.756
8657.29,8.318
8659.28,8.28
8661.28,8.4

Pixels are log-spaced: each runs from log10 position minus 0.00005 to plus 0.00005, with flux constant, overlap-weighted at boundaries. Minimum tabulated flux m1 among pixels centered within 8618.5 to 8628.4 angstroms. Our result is 8.186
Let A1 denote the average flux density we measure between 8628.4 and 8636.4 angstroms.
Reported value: 9.06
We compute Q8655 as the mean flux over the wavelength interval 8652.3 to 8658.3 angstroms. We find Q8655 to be 8.74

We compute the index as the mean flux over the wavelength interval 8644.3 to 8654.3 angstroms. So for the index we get 8.94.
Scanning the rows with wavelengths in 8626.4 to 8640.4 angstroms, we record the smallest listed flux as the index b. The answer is 8.197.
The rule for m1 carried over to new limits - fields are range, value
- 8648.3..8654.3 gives 8.896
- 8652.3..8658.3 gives 8.318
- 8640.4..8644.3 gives 8.367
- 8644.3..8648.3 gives 8.755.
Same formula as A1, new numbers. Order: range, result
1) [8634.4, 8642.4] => 8.39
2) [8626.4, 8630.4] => 9.24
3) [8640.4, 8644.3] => 8.49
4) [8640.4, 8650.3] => 8.69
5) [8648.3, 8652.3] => 9.02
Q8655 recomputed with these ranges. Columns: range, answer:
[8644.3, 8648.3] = 8.76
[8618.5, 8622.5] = 8.29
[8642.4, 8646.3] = 8.69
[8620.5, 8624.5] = 8.59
